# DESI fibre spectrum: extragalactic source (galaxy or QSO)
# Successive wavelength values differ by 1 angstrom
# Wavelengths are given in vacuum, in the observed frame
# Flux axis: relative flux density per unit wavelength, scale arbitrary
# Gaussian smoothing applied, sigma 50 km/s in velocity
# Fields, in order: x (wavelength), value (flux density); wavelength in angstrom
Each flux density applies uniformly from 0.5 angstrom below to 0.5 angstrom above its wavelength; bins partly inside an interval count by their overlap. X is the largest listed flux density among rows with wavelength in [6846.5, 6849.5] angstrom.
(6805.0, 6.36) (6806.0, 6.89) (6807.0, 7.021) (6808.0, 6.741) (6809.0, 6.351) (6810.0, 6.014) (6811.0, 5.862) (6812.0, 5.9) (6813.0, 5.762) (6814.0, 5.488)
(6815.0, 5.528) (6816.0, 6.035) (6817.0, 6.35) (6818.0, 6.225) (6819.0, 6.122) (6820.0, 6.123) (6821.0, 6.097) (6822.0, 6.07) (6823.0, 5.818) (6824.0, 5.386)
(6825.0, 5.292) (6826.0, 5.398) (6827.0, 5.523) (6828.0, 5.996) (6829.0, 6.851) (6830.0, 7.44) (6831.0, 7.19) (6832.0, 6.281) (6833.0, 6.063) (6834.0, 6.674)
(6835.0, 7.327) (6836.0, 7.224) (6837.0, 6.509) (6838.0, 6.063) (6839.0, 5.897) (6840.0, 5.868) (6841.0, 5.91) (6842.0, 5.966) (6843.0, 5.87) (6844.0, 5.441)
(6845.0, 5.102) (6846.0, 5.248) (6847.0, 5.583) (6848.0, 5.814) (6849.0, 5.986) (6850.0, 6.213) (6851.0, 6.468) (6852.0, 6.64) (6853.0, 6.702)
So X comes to 5.986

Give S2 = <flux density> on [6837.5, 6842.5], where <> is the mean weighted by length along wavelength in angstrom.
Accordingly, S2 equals 5.94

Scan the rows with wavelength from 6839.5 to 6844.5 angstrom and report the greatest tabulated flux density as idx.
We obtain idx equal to 5.966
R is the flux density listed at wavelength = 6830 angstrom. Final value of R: 7.44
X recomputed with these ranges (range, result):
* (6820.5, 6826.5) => 6.097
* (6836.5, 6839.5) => 6.509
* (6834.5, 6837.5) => 7.327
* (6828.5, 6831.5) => 7.44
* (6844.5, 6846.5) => 5.248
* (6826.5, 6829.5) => 6.851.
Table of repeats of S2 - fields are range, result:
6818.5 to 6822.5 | 6.1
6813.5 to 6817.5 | 5.85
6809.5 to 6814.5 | 5.81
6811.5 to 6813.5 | 5.83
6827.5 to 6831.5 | 6.87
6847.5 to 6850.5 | 6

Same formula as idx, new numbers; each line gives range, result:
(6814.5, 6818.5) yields 6.35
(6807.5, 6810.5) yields 6.741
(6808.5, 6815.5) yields 6.351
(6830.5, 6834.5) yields 7.19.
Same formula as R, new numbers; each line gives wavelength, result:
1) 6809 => 6.351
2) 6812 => 5.9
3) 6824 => 5.386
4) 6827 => 5.523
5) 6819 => 6.122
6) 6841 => 5.91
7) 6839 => 5.897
